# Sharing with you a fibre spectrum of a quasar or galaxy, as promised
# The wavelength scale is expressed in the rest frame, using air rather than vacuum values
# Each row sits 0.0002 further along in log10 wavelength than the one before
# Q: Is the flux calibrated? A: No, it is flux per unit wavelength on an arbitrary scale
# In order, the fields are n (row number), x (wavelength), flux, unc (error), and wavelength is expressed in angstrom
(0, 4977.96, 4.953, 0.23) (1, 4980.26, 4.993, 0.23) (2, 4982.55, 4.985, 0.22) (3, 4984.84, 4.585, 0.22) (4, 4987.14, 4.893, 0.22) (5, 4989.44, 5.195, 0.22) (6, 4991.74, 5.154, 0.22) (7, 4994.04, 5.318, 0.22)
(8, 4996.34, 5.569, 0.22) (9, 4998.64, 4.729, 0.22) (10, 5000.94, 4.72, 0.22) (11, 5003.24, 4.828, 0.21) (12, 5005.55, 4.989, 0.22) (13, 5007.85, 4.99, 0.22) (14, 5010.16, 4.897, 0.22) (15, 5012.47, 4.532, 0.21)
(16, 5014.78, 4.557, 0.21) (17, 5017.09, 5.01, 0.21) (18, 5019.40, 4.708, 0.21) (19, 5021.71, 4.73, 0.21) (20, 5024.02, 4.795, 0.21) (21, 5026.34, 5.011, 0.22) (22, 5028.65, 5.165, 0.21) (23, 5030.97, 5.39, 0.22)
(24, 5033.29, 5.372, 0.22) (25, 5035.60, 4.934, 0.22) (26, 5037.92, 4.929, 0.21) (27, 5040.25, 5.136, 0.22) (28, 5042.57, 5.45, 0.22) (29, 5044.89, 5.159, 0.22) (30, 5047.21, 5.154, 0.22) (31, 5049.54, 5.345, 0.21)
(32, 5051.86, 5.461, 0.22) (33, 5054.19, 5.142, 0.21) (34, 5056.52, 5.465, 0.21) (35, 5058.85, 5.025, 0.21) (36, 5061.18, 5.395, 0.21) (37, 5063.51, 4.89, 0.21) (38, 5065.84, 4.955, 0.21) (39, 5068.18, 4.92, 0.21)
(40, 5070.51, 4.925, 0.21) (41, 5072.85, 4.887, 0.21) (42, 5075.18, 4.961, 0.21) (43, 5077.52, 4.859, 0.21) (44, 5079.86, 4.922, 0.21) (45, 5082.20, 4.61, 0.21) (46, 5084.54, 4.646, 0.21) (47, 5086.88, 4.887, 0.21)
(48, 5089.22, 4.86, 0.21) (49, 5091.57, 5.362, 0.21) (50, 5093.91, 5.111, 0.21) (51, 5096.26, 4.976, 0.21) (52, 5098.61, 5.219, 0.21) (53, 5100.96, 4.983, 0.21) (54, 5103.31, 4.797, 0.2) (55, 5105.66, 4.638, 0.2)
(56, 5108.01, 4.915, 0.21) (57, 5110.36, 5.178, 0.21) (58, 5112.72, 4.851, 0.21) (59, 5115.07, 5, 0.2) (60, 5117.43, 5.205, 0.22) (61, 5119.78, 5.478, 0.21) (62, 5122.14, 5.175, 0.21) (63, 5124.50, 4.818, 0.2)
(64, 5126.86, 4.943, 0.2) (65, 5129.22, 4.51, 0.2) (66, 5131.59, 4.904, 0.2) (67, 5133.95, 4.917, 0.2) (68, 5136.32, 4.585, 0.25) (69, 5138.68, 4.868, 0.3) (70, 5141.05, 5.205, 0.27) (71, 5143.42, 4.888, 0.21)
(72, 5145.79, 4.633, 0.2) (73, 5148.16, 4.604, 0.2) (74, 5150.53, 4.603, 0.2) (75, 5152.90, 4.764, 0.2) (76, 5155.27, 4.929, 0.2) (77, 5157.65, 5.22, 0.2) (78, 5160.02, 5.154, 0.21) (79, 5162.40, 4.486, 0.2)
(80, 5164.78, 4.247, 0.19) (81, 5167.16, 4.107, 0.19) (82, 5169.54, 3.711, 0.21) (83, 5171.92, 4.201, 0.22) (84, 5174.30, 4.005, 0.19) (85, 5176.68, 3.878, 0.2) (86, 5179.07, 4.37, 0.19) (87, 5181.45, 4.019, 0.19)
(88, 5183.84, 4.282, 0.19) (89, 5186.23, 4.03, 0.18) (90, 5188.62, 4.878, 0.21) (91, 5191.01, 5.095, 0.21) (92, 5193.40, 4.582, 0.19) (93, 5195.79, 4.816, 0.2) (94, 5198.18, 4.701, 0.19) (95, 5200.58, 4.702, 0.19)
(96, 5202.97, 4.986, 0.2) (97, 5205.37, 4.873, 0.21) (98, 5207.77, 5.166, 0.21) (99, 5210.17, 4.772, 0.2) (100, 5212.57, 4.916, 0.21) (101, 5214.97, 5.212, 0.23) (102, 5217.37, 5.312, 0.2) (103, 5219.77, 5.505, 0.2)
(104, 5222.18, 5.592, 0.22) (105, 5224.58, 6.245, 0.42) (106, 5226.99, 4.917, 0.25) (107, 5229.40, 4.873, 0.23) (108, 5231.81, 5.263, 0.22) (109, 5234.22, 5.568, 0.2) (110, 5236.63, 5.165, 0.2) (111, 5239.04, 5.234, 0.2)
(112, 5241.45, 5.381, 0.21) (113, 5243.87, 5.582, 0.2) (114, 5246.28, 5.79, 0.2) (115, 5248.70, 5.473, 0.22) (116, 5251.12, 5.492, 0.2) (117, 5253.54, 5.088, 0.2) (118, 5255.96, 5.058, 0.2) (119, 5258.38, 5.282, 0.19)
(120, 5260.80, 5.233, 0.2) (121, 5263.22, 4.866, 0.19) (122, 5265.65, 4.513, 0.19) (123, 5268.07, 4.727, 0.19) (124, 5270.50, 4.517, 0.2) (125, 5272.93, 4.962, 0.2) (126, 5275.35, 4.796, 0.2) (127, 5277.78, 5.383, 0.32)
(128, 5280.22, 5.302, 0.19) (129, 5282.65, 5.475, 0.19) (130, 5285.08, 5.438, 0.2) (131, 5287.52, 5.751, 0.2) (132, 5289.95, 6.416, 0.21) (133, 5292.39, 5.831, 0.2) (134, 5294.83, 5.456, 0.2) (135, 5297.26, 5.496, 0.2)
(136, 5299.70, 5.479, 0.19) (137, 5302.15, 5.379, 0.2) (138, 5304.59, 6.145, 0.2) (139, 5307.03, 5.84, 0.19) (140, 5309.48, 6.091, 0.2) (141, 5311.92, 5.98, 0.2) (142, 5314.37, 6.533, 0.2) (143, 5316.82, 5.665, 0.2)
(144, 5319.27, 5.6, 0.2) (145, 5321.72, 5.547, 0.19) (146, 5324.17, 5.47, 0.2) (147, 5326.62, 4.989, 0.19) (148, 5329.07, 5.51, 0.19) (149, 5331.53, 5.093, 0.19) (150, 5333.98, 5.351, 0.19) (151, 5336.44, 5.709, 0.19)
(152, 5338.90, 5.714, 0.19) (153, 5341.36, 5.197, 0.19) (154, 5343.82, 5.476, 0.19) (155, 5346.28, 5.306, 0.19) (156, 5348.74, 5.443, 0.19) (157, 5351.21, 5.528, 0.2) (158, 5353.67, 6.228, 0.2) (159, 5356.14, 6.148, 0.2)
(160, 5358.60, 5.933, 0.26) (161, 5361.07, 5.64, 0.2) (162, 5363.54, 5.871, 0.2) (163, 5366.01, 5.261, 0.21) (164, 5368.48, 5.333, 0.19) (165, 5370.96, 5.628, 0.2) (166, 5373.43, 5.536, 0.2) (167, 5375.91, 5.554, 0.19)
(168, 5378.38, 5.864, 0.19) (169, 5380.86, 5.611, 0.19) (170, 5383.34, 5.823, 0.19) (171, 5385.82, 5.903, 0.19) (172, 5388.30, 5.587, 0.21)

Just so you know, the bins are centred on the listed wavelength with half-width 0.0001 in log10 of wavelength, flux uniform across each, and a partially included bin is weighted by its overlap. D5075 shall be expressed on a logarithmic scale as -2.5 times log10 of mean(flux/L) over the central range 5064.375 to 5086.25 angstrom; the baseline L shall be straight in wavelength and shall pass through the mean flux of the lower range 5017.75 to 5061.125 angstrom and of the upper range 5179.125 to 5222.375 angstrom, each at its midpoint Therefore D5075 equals 0.05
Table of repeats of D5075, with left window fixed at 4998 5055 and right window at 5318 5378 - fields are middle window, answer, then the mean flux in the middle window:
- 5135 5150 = 0.090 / 4.79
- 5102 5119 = 0.042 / 4.96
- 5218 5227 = -0.059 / 5.63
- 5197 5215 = 0.088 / 4.9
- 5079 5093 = 0.048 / 4.89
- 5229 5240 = 0.023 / 5.25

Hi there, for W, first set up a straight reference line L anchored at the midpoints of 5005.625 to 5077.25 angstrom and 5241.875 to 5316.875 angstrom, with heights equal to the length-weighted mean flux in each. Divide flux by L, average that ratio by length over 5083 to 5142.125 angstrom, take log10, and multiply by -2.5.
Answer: 0.04 mag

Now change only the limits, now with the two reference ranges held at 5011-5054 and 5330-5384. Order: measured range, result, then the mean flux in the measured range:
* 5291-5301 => -0.02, 5.58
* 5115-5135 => 0.04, 4.99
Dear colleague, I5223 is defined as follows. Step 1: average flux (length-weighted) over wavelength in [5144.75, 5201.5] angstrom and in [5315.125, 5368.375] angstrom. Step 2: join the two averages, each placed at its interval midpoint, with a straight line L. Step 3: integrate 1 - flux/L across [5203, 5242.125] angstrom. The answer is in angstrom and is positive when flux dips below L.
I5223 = -3.5 angstrom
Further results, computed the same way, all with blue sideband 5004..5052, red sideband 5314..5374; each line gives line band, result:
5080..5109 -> 1.3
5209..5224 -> 0.3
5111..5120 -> 0.1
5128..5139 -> 1.0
